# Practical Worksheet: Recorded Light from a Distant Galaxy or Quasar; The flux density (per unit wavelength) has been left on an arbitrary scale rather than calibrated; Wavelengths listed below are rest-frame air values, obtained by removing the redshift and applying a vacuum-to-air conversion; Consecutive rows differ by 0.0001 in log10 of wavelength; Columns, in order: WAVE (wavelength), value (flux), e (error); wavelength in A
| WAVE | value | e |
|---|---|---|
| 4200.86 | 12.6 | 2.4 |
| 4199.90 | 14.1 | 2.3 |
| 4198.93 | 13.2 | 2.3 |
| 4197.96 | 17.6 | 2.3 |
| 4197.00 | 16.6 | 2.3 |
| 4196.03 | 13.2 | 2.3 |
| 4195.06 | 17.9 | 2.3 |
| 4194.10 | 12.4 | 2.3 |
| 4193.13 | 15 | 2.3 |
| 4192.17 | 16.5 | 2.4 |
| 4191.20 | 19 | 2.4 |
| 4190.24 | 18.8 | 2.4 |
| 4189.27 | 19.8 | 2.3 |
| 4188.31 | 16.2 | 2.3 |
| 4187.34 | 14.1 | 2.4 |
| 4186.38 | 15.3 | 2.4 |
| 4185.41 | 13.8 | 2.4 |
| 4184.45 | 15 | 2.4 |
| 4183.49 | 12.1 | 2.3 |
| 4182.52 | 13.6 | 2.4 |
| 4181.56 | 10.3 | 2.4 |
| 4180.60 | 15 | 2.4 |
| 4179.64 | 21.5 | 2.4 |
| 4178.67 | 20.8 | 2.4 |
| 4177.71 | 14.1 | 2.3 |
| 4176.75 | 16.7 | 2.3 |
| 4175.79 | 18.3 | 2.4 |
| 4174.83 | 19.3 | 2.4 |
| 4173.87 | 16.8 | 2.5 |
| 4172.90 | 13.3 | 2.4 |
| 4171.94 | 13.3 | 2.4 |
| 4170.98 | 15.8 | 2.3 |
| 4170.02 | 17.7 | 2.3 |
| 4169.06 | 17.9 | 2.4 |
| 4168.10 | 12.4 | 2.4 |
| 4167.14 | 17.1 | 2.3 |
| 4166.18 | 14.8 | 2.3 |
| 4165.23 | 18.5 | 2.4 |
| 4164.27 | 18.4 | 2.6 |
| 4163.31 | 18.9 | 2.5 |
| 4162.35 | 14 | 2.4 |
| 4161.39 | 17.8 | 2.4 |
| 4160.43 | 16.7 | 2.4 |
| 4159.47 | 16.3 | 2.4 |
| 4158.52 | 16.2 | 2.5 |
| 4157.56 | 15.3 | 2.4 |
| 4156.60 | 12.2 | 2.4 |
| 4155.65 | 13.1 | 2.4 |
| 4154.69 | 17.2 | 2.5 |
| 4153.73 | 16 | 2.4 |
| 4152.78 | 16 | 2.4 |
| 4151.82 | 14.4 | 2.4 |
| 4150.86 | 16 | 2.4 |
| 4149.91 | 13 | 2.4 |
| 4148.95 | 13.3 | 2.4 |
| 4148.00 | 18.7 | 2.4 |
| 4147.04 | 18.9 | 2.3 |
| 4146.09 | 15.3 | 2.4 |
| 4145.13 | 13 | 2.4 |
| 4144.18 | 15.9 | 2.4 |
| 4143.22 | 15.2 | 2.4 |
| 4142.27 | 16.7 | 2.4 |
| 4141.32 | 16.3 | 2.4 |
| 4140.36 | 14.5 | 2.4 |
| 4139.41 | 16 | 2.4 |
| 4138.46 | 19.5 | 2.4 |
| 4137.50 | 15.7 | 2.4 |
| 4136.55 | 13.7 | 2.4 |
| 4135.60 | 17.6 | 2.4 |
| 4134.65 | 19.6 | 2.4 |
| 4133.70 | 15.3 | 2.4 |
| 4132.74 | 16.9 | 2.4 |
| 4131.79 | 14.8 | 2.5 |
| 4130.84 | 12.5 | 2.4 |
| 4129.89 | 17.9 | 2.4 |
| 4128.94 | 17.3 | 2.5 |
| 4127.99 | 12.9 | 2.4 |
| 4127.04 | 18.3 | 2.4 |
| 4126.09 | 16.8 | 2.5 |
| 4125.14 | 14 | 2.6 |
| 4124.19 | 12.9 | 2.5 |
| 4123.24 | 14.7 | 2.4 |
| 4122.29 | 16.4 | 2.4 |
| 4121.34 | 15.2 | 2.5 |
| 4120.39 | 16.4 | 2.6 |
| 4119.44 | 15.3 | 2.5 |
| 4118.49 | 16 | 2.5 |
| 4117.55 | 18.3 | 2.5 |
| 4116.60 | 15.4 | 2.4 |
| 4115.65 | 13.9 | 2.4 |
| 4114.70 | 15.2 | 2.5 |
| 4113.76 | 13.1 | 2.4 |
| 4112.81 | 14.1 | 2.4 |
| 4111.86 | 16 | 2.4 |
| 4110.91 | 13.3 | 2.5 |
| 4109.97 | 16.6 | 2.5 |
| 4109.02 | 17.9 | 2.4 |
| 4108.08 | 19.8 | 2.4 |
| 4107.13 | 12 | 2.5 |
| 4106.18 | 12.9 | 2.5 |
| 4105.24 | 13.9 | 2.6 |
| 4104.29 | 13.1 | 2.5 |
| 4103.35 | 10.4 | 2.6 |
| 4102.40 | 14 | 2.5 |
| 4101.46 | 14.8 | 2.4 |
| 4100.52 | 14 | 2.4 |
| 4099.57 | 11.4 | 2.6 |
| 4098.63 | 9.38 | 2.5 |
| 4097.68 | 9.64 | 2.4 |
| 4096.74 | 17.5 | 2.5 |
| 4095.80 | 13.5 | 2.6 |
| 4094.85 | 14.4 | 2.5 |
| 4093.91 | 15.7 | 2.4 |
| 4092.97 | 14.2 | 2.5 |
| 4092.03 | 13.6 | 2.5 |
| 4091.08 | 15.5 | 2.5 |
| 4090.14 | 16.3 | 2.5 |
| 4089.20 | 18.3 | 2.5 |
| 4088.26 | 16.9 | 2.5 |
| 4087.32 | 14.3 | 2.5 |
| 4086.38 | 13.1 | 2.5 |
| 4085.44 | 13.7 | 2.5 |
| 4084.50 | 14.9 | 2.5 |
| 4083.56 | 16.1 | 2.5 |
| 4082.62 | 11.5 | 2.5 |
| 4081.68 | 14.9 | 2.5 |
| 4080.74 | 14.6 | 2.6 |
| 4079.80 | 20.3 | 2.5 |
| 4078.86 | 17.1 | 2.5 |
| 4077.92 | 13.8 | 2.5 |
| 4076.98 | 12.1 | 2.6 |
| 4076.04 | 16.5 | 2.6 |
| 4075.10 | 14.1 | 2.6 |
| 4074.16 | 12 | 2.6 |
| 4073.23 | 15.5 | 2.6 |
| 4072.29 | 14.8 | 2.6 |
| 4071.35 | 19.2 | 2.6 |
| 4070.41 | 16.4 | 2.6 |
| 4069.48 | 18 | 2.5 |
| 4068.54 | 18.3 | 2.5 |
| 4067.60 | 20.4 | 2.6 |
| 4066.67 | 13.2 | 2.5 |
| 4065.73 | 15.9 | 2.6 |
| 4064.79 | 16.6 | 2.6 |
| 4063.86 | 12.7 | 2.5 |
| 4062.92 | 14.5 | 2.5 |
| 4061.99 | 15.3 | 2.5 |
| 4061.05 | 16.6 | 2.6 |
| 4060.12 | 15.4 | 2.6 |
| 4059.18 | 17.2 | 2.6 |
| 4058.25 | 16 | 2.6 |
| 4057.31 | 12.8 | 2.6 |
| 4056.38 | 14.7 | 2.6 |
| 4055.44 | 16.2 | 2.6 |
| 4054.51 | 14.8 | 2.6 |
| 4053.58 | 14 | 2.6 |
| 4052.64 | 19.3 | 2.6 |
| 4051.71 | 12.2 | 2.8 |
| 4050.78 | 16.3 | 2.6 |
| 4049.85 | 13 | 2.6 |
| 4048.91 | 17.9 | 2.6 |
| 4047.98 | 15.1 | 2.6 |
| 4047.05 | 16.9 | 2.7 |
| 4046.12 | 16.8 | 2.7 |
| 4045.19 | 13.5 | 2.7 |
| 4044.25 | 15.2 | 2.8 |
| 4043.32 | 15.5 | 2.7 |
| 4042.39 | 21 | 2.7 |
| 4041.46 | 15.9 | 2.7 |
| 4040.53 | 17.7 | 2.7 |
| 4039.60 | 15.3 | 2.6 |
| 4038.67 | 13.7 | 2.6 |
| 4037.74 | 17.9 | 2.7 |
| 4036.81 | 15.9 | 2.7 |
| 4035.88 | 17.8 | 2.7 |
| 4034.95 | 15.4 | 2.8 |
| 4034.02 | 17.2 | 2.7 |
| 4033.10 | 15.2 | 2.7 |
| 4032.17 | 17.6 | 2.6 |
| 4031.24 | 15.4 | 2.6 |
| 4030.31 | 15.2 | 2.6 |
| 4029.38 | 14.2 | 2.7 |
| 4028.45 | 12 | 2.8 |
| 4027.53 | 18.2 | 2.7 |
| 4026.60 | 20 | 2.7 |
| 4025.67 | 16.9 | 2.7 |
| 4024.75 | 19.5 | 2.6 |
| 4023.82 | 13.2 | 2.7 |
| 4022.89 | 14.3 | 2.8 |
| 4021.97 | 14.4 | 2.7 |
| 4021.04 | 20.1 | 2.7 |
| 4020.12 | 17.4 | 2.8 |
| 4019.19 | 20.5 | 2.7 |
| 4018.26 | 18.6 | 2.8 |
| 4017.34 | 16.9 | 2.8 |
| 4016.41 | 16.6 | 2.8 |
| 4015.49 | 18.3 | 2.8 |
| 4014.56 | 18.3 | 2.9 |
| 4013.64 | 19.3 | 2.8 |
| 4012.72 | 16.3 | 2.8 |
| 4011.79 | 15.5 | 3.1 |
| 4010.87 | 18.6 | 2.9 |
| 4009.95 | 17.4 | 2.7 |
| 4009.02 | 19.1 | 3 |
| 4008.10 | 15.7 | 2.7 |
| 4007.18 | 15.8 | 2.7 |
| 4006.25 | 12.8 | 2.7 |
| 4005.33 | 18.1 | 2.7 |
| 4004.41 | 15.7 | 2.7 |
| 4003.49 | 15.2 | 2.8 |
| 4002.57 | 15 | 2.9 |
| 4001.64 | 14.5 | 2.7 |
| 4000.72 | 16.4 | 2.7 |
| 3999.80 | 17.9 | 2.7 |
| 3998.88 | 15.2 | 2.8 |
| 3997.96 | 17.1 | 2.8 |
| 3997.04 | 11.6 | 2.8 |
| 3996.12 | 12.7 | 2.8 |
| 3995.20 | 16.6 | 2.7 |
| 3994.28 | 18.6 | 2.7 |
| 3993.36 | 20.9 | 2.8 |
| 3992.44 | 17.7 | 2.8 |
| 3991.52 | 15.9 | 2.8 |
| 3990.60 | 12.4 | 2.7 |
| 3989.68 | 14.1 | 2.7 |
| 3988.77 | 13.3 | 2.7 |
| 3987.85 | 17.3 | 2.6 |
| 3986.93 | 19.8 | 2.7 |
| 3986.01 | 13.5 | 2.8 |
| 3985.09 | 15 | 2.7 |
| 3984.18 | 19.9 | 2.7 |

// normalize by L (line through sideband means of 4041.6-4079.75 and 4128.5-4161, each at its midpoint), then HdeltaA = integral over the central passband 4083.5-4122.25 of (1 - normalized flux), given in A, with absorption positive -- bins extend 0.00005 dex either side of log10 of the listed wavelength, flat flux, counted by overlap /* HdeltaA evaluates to 2.8 A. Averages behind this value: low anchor 15.7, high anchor 15.8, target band 14.6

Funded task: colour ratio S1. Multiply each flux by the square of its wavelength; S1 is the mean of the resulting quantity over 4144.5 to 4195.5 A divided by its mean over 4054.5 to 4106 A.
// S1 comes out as 1.12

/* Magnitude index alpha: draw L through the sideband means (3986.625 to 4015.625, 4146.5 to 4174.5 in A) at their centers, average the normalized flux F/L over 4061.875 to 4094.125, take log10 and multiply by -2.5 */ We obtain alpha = 0.046 mag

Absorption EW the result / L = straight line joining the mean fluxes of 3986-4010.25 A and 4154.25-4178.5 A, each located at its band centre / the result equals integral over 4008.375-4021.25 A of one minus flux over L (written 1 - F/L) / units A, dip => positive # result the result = -1.6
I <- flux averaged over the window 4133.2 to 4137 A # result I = 16.6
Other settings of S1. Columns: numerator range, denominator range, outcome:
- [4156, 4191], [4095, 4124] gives 1.15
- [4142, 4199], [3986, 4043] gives 1.04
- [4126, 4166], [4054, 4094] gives 1.07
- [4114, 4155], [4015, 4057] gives 1.02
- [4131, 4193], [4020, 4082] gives 1.06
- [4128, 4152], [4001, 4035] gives 1.01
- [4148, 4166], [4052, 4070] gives 1.04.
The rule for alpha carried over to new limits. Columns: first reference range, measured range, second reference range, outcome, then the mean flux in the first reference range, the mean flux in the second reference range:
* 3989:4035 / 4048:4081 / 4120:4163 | 0.03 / 16.4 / 15.7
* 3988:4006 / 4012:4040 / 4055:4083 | -0.07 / 15.7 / 15.6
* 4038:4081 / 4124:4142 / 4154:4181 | 0.01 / 15.8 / 16.4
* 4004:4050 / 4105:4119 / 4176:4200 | 0.06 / 16.6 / 15.8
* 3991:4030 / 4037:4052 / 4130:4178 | 0.04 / 16.6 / 16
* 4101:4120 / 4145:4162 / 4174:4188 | -0.01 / 14.8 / 15.7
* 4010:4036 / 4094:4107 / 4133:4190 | 0.25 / 16.9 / 15.9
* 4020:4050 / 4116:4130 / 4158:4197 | 0.03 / 16.2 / 16.1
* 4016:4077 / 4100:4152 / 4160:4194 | 0.05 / 16.1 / 16.2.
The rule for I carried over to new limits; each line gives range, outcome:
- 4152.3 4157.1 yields 14.9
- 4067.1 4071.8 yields 18.4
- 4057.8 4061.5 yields 16.3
